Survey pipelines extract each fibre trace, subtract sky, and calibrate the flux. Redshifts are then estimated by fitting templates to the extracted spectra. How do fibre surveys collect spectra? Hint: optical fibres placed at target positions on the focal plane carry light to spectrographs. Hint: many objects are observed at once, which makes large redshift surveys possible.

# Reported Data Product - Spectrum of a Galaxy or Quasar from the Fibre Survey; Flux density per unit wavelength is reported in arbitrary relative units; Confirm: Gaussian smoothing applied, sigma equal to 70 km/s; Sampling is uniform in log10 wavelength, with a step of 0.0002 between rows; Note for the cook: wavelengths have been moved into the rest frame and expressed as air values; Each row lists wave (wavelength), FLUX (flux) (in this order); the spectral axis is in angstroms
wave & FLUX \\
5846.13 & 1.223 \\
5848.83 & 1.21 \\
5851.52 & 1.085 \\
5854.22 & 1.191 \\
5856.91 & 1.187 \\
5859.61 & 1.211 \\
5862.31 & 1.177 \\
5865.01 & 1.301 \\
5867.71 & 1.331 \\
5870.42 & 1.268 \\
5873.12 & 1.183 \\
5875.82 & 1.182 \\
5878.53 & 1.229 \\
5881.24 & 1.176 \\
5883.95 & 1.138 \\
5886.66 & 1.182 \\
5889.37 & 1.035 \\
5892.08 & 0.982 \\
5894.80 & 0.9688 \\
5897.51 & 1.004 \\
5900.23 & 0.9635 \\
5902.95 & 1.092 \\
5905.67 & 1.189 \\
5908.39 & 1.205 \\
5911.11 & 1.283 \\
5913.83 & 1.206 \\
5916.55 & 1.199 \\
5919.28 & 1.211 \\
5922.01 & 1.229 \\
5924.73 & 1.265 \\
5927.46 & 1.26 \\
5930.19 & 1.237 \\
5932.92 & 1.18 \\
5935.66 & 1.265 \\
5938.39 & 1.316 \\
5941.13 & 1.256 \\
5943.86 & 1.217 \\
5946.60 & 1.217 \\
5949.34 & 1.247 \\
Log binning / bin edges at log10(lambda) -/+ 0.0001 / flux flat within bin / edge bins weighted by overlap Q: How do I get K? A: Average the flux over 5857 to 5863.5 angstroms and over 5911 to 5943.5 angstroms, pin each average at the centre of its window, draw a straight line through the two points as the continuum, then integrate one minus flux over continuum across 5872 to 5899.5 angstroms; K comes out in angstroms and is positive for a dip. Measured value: 2.41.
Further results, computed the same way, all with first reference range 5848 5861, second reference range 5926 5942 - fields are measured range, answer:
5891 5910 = 2.5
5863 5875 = -0.7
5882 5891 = 0.7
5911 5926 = 0.1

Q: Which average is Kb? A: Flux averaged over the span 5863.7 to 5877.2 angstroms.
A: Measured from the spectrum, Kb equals 1.25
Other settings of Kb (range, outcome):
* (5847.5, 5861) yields 1.18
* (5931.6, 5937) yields 1.22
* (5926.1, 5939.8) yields 1.25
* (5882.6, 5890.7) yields 1.12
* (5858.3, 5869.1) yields 1.25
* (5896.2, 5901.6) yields 0.983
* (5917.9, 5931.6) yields 1.24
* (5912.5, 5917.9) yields 1.2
